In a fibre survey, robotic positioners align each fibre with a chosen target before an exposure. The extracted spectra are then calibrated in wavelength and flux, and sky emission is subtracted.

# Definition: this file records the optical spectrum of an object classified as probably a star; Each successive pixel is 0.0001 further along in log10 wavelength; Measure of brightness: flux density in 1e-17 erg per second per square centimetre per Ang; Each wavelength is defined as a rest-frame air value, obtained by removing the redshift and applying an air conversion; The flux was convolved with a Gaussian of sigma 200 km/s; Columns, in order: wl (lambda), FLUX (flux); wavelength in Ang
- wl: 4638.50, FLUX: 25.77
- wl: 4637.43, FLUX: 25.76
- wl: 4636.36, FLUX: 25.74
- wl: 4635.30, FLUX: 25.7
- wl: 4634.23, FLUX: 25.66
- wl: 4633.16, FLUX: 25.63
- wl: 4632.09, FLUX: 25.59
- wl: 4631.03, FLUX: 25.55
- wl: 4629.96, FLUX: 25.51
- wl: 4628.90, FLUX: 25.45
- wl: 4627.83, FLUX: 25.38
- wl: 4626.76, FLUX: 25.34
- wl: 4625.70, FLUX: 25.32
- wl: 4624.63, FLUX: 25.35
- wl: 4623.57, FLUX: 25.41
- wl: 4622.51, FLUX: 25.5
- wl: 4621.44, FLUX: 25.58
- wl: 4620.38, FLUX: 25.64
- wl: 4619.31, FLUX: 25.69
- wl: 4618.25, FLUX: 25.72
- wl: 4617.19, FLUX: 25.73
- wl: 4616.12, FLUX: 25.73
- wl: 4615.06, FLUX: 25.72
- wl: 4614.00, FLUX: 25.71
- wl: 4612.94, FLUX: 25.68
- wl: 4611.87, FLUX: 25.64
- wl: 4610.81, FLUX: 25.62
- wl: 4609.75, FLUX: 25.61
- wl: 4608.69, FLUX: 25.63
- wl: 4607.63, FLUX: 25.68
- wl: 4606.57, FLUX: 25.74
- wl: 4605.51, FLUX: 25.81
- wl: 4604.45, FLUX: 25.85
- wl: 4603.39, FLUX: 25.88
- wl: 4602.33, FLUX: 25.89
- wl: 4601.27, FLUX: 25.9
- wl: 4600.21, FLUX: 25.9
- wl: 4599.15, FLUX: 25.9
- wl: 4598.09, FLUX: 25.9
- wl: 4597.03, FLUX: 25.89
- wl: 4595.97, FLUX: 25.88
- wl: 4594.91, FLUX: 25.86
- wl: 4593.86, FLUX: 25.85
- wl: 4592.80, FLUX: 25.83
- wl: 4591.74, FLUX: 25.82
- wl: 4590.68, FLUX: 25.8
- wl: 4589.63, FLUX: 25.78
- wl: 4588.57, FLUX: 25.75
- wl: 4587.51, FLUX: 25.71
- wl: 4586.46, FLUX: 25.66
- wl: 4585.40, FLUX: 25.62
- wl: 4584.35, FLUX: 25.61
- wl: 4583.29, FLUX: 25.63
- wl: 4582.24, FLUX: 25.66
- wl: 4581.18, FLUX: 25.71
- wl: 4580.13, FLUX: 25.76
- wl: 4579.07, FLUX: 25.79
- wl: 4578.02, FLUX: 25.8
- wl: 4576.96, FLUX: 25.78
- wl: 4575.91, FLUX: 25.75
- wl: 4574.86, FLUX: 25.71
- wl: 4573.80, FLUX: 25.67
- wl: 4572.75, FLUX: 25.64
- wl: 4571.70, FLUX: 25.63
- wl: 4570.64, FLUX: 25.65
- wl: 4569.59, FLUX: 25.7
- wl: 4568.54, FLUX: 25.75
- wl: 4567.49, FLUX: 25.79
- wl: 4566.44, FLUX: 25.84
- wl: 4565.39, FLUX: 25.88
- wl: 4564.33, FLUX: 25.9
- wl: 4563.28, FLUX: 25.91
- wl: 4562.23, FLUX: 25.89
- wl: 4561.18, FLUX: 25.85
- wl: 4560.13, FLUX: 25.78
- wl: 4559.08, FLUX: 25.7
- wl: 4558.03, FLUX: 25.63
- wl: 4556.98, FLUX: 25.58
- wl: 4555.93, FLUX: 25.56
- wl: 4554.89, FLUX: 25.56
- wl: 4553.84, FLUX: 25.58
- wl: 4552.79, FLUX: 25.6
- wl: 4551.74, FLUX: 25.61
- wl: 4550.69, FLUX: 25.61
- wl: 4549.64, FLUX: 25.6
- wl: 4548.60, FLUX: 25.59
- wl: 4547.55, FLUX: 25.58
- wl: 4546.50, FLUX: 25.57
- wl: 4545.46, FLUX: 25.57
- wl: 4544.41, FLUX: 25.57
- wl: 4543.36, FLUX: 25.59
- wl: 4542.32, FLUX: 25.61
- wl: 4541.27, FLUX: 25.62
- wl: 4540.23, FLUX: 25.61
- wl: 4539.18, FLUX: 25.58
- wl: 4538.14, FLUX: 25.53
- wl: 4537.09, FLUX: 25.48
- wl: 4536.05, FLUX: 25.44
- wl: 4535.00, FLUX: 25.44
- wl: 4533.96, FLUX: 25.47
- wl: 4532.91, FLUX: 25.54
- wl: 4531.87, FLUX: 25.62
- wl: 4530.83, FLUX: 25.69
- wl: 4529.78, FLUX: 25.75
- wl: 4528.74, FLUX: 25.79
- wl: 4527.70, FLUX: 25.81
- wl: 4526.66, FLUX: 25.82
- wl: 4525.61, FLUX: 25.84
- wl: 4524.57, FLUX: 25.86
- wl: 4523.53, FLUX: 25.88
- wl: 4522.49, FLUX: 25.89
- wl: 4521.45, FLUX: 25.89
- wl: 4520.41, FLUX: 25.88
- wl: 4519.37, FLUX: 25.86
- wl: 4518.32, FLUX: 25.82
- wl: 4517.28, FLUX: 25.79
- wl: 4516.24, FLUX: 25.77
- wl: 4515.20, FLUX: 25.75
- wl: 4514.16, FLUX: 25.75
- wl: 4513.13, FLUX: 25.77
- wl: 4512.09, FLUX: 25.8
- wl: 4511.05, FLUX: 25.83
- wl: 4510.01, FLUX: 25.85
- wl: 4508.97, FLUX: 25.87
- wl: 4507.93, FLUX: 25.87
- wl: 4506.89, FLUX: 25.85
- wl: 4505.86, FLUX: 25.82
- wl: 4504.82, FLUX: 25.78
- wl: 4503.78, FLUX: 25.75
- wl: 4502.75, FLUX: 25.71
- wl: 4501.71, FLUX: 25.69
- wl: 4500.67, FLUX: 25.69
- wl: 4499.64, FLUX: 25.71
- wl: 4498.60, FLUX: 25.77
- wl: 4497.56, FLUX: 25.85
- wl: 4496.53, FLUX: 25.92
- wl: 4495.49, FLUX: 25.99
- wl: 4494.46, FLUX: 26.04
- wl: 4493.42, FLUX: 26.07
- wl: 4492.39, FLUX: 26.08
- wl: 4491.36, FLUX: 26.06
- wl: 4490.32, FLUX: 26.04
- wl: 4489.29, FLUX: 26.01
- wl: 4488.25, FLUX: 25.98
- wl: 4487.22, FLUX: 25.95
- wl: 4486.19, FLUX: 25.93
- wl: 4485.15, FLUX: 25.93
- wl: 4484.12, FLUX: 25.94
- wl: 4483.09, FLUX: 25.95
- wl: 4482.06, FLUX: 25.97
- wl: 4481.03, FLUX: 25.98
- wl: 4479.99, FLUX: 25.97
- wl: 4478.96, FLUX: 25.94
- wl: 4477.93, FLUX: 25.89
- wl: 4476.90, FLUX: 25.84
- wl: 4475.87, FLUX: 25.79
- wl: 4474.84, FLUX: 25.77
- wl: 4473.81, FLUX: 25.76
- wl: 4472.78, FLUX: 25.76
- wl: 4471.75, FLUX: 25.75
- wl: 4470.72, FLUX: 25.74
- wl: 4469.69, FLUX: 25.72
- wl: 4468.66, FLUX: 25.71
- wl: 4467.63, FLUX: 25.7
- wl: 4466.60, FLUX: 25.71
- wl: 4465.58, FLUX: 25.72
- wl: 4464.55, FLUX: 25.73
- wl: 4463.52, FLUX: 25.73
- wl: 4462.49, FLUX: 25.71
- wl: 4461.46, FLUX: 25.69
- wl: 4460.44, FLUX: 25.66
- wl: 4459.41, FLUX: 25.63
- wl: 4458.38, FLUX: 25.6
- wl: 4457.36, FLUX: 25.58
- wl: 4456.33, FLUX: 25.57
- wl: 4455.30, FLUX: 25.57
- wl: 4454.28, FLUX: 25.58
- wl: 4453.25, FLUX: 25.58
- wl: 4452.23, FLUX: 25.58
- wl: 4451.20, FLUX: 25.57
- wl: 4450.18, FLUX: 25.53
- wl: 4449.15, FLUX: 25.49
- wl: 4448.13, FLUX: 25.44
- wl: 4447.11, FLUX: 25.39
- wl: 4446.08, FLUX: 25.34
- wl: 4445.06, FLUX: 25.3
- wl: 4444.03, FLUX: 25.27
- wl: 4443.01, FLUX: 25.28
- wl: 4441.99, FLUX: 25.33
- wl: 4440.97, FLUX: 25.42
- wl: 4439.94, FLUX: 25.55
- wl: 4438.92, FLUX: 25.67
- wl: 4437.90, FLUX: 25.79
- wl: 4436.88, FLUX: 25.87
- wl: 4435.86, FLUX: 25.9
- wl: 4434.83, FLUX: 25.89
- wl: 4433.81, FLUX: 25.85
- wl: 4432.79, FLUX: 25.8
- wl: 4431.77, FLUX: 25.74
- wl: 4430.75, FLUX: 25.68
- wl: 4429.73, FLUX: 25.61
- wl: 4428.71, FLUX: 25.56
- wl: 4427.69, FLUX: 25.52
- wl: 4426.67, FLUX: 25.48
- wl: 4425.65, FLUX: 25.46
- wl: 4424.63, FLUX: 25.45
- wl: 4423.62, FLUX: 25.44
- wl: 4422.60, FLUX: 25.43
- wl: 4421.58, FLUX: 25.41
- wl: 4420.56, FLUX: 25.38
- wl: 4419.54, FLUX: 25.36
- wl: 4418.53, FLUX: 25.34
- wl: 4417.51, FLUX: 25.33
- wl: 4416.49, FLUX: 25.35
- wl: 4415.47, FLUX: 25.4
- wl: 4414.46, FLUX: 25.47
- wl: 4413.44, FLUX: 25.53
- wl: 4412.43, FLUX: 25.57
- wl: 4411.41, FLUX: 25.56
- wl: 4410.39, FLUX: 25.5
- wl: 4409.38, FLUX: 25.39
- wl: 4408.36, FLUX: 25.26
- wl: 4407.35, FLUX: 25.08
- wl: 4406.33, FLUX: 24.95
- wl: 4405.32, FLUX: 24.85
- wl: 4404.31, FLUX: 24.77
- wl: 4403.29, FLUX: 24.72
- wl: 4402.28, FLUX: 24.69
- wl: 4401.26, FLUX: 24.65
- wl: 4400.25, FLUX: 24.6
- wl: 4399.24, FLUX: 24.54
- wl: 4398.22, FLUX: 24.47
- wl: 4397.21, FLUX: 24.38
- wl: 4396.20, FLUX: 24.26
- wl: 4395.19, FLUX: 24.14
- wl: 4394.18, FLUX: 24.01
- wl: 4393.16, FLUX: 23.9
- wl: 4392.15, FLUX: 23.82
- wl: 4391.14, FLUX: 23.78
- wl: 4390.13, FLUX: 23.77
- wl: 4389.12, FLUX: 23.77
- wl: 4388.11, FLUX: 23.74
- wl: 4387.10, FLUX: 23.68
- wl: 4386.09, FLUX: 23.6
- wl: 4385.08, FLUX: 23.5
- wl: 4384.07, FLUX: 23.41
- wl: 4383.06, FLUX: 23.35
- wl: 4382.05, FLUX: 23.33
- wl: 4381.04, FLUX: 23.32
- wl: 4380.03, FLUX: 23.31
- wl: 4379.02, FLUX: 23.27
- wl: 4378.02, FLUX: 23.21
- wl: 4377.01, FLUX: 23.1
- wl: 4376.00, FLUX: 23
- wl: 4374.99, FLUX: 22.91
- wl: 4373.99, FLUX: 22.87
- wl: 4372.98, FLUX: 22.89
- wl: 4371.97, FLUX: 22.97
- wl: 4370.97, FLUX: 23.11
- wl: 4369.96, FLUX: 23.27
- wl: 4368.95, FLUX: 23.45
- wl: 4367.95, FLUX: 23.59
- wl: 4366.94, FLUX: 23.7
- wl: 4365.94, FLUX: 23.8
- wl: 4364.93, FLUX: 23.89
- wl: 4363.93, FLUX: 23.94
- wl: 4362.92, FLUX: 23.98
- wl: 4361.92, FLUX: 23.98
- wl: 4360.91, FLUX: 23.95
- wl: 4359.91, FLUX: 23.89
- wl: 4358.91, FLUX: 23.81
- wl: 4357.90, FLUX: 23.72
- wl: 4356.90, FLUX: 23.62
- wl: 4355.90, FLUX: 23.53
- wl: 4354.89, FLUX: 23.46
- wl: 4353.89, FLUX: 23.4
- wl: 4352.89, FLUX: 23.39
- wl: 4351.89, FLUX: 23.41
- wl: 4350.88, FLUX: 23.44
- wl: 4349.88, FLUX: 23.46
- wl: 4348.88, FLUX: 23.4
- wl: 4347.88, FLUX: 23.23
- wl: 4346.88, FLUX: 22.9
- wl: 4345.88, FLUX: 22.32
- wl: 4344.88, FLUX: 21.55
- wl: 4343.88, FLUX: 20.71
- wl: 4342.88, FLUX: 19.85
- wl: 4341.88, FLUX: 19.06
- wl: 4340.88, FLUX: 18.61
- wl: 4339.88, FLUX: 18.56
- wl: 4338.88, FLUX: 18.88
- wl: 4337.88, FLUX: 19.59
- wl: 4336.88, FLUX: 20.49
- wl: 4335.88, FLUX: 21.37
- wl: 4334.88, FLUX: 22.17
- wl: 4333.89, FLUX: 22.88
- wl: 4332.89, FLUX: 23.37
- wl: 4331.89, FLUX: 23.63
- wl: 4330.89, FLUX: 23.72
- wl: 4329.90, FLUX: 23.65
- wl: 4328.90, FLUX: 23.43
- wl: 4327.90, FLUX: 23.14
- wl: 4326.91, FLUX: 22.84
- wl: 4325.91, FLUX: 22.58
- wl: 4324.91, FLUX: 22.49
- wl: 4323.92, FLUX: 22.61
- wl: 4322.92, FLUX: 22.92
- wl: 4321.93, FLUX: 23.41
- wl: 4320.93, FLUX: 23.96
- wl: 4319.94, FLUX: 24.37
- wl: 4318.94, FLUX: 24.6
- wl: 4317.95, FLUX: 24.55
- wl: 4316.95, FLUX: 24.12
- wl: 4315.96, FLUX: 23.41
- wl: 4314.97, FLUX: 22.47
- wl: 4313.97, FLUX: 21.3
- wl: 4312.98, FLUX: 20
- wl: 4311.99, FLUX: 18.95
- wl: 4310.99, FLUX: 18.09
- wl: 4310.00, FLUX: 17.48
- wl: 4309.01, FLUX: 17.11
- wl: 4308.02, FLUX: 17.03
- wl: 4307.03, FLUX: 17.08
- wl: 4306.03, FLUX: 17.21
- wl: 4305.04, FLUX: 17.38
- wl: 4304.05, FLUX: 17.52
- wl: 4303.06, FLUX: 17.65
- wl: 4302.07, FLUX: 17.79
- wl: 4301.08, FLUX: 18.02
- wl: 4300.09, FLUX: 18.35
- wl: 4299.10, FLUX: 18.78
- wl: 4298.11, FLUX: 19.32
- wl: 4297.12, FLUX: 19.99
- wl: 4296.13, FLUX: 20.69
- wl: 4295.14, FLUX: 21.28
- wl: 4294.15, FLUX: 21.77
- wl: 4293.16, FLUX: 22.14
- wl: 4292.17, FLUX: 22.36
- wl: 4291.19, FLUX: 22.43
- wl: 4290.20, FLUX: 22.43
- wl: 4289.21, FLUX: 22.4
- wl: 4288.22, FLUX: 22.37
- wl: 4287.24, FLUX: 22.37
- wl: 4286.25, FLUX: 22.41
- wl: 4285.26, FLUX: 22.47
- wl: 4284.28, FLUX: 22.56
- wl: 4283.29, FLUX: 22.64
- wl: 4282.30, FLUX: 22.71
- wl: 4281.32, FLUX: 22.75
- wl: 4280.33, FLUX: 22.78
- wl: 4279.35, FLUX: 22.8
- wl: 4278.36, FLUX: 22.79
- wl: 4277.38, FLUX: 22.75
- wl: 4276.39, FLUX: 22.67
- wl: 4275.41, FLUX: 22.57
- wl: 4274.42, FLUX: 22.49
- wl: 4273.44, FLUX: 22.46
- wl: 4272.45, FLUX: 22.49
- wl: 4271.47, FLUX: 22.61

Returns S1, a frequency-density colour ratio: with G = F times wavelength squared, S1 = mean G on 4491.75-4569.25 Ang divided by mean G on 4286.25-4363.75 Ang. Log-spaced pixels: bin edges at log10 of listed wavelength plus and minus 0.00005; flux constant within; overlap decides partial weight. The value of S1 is 1.31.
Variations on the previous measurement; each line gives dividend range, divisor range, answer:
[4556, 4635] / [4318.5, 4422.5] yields 1.21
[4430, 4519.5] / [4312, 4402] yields 1.18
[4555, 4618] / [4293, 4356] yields 1.36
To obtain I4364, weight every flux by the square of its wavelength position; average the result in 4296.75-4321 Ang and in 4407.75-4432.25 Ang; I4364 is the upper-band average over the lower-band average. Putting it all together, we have 1.35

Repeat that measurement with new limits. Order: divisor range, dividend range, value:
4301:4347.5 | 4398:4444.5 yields 1.26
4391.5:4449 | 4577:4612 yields 1.10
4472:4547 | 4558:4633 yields 1.04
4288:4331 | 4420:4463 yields 1.29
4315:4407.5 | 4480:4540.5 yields 1.19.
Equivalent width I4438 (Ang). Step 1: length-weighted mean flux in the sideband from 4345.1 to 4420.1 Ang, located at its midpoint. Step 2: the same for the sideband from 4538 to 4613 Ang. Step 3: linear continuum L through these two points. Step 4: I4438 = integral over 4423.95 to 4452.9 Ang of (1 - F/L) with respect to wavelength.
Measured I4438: -1.27 Ang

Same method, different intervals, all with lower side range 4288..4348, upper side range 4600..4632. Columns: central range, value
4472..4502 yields -2.9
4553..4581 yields -1.0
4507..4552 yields -2.6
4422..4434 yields -1.5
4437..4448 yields -1.2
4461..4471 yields -1.0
